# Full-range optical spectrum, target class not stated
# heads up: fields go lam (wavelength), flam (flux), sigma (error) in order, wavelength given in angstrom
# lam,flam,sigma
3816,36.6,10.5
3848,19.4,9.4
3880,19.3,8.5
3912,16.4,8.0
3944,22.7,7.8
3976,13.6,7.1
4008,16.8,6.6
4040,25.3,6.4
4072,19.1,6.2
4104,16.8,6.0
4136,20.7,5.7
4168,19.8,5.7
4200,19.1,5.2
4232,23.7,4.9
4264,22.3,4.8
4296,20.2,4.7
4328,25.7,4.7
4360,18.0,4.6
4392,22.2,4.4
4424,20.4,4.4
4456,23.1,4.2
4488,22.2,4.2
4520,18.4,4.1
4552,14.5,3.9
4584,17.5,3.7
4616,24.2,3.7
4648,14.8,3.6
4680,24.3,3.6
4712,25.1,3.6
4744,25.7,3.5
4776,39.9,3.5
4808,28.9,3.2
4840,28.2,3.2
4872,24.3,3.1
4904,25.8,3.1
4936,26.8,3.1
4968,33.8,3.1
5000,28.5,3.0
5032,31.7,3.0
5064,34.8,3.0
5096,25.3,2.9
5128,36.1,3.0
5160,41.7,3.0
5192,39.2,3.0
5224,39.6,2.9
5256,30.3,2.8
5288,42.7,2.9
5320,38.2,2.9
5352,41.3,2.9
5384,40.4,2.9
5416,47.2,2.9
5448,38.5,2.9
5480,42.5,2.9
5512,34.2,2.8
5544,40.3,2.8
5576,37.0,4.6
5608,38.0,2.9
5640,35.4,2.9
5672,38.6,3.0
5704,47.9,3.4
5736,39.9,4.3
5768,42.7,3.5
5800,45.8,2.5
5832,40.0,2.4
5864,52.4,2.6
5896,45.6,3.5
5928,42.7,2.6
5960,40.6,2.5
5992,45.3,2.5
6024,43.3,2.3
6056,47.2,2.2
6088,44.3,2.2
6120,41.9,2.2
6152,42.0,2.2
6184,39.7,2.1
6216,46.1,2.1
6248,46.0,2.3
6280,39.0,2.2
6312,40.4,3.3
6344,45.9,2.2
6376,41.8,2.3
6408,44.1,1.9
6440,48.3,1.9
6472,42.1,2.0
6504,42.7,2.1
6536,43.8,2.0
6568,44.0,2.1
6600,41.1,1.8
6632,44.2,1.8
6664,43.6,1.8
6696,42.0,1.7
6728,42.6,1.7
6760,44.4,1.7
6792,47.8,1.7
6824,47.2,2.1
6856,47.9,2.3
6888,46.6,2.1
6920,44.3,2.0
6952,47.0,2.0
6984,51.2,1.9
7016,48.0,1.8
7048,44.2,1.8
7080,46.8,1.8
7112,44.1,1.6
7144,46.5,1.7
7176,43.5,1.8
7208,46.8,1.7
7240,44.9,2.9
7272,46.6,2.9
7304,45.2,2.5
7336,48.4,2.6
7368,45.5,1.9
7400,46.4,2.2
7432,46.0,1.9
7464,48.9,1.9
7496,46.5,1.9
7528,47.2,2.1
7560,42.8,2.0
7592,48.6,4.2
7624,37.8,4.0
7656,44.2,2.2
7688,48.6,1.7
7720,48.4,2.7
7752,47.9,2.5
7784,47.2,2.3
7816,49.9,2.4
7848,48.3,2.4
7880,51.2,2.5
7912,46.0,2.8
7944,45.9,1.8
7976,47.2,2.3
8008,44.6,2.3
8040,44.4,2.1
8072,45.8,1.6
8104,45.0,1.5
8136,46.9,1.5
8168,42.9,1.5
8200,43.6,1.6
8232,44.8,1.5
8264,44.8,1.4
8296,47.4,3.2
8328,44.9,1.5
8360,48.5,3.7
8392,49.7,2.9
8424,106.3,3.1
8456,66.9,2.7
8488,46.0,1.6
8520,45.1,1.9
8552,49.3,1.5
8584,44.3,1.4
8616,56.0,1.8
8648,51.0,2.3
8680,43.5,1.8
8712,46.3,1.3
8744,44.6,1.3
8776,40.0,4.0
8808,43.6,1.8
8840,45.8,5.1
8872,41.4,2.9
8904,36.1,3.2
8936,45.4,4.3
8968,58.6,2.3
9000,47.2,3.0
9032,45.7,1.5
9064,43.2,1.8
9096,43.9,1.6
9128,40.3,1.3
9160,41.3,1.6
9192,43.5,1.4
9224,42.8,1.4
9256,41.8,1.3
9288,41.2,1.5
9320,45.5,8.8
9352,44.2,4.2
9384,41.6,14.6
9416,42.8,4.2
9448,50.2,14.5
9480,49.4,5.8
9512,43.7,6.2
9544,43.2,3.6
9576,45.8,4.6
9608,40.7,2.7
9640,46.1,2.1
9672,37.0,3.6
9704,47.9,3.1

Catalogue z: 0.283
